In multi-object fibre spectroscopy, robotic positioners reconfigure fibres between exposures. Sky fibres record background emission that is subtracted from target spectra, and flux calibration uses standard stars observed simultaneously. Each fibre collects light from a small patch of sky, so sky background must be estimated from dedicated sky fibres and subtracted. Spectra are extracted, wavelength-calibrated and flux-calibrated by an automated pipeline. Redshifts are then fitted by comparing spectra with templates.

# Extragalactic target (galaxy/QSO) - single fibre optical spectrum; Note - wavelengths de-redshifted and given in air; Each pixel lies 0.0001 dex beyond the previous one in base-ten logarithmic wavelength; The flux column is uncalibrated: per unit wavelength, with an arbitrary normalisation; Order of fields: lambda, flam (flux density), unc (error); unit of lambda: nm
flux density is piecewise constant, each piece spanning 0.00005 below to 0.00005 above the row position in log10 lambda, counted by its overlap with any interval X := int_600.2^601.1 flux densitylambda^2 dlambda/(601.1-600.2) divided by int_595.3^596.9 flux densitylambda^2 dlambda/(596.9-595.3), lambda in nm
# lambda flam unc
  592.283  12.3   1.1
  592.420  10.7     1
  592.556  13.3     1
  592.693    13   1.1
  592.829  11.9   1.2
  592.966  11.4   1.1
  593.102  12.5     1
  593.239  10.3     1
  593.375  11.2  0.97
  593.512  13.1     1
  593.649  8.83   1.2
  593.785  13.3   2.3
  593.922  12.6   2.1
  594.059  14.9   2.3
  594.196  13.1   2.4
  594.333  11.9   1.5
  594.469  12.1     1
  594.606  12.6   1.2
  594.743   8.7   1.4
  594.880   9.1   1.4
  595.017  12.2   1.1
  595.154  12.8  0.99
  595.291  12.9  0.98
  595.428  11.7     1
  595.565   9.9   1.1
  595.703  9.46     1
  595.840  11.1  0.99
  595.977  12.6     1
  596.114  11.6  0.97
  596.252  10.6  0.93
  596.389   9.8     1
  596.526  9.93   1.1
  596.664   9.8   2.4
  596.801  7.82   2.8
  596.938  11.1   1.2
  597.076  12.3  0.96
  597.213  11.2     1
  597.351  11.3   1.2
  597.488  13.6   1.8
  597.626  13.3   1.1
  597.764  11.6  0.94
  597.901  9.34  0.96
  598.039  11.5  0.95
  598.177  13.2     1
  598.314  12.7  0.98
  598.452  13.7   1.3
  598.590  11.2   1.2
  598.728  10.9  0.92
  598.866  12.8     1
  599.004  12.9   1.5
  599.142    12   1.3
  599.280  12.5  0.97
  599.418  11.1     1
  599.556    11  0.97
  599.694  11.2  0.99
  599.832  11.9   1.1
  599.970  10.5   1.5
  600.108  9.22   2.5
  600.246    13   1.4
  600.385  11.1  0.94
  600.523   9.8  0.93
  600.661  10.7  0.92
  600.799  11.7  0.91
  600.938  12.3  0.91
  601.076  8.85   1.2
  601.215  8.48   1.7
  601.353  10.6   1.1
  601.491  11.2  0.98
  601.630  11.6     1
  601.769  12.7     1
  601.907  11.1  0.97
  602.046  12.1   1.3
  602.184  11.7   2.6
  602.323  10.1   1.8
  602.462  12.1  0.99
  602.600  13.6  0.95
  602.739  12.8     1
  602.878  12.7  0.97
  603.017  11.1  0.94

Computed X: 1.1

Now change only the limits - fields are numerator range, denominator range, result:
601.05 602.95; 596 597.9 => 1.05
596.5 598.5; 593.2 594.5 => 0.96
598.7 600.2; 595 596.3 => 1.02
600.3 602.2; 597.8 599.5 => 0.93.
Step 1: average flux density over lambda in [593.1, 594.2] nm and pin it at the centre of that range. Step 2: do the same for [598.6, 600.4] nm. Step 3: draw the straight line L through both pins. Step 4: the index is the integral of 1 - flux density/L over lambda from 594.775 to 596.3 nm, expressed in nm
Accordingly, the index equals 0.09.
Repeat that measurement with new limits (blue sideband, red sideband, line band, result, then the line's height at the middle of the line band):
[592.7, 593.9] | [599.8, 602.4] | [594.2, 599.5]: -0.05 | 11.4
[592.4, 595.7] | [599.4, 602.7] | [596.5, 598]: 0.06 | 11.5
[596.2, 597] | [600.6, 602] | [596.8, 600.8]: -0.49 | 10.3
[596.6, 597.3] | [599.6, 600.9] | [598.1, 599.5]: -0.19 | 10.8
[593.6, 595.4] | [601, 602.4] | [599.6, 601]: -0.01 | 11.1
